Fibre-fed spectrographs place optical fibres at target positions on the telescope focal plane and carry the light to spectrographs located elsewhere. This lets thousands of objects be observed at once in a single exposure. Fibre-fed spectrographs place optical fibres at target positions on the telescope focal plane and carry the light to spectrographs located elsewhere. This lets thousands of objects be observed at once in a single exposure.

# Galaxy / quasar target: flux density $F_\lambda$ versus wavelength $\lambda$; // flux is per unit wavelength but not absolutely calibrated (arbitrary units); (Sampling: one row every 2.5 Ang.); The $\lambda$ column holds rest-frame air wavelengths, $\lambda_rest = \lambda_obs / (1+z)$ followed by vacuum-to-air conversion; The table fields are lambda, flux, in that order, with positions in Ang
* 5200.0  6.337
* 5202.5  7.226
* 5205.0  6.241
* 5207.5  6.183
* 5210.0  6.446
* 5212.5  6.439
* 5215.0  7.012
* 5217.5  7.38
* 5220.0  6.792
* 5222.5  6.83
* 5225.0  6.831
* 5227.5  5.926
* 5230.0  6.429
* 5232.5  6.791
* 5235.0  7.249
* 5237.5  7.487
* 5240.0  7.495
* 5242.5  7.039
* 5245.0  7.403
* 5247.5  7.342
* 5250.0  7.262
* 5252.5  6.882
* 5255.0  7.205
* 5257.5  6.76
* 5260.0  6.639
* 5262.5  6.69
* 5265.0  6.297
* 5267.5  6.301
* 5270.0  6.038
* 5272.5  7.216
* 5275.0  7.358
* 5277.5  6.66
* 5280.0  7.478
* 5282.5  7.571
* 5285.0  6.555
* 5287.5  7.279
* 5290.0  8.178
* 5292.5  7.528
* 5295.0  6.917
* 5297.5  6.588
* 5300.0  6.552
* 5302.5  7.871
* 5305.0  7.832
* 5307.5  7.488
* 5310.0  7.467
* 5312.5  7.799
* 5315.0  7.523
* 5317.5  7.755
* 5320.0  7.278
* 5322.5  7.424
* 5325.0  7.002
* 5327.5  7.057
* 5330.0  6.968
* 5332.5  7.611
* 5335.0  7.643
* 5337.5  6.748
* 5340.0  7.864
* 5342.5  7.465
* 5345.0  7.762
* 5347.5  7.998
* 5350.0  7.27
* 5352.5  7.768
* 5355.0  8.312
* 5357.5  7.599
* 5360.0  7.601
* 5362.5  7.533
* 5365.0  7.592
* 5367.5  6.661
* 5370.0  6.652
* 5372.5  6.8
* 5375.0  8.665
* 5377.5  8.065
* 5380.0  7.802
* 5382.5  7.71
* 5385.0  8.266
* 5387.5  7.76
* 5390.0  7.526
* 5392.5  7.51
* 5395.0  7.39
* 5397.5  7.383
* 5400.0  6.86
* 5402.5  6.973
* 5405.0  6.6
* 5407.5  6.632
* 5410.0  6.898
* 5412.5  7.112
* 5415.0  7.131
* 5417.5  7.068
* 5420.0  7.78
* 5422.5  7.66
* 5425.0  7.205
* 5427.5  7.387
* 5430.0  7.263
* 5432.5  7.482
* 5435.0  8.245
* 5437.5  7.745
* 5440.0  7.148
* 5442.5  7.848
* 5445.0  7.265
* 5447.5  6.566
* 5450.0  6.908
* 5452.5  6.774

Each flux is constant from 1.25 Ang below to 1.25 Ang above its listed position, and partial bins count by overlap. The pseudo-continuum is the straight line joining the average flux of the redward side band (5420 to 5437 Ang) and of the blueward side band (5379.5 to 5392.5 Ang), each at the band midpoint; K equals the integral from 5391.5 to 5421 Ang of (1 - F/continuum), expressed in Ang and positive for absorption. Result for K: 2.2 Ang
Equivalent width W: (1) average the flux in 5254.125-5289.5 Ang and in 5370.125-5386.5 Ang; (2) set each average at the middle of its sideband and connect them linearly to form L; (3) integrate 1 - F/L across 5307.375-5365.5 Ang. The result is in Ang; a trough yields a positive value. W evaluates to -0.7 Ang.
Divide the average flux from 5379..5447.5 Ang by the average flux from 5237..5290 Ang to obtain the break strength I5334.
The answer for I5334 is 1.1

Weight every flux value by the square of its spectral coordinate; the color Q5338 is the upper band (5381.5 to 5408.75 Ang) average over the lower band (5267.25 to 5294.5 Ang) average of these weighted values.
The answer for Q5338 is 1.07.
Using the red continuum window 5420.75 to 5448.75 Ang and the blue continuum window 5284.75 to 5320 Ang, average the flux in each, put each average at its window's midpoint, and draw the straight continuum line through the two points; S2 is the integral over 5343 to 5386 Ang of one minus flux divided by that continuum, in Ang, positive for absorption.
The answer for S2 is -1.3 Ang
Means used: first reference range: 7.4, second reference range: 7.44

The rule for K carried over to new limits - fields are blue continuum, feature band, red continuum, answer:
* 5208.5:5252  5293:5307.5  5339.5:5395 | 0.20 Ang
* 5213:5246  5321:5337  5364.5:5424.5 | -0.14 Ang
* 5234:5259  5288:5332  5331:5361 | 0.63 Ang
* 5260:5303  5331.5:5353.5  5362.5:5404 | -0.88 Ang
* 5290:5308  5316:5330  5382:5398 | 0.23 Ang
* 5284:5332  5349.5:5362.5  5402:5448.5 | -0.74 Ang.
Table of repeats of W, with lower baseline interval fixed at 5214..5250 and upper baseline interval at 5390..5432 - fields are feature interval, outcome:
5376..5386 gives -1.13 Ang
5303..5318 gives -1.18 Ang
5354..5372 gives -0.60 Ang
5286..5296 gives -0.56 Ang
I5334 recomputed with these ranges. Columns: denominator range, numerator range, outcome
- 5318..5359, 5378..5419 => 0.98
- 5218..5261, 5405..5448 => 1.05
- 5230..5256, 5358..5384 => 1.05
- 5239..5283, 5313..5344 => 1.06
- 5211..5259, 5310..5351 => 1.07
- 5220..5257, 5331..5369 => 1.08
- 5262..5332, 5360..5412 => 1.03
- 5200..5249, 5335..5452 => 1.08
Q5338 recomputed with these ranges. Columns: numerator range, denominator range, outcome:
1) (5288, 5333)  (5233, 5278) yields 1.08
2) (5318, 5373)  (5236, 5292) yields 1.08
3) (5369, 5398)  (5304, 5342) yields 1.05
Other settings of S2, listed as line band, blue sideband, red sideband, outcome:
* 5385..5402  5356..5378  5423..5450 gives 0.0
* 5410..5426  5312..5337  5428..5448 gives 0.4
